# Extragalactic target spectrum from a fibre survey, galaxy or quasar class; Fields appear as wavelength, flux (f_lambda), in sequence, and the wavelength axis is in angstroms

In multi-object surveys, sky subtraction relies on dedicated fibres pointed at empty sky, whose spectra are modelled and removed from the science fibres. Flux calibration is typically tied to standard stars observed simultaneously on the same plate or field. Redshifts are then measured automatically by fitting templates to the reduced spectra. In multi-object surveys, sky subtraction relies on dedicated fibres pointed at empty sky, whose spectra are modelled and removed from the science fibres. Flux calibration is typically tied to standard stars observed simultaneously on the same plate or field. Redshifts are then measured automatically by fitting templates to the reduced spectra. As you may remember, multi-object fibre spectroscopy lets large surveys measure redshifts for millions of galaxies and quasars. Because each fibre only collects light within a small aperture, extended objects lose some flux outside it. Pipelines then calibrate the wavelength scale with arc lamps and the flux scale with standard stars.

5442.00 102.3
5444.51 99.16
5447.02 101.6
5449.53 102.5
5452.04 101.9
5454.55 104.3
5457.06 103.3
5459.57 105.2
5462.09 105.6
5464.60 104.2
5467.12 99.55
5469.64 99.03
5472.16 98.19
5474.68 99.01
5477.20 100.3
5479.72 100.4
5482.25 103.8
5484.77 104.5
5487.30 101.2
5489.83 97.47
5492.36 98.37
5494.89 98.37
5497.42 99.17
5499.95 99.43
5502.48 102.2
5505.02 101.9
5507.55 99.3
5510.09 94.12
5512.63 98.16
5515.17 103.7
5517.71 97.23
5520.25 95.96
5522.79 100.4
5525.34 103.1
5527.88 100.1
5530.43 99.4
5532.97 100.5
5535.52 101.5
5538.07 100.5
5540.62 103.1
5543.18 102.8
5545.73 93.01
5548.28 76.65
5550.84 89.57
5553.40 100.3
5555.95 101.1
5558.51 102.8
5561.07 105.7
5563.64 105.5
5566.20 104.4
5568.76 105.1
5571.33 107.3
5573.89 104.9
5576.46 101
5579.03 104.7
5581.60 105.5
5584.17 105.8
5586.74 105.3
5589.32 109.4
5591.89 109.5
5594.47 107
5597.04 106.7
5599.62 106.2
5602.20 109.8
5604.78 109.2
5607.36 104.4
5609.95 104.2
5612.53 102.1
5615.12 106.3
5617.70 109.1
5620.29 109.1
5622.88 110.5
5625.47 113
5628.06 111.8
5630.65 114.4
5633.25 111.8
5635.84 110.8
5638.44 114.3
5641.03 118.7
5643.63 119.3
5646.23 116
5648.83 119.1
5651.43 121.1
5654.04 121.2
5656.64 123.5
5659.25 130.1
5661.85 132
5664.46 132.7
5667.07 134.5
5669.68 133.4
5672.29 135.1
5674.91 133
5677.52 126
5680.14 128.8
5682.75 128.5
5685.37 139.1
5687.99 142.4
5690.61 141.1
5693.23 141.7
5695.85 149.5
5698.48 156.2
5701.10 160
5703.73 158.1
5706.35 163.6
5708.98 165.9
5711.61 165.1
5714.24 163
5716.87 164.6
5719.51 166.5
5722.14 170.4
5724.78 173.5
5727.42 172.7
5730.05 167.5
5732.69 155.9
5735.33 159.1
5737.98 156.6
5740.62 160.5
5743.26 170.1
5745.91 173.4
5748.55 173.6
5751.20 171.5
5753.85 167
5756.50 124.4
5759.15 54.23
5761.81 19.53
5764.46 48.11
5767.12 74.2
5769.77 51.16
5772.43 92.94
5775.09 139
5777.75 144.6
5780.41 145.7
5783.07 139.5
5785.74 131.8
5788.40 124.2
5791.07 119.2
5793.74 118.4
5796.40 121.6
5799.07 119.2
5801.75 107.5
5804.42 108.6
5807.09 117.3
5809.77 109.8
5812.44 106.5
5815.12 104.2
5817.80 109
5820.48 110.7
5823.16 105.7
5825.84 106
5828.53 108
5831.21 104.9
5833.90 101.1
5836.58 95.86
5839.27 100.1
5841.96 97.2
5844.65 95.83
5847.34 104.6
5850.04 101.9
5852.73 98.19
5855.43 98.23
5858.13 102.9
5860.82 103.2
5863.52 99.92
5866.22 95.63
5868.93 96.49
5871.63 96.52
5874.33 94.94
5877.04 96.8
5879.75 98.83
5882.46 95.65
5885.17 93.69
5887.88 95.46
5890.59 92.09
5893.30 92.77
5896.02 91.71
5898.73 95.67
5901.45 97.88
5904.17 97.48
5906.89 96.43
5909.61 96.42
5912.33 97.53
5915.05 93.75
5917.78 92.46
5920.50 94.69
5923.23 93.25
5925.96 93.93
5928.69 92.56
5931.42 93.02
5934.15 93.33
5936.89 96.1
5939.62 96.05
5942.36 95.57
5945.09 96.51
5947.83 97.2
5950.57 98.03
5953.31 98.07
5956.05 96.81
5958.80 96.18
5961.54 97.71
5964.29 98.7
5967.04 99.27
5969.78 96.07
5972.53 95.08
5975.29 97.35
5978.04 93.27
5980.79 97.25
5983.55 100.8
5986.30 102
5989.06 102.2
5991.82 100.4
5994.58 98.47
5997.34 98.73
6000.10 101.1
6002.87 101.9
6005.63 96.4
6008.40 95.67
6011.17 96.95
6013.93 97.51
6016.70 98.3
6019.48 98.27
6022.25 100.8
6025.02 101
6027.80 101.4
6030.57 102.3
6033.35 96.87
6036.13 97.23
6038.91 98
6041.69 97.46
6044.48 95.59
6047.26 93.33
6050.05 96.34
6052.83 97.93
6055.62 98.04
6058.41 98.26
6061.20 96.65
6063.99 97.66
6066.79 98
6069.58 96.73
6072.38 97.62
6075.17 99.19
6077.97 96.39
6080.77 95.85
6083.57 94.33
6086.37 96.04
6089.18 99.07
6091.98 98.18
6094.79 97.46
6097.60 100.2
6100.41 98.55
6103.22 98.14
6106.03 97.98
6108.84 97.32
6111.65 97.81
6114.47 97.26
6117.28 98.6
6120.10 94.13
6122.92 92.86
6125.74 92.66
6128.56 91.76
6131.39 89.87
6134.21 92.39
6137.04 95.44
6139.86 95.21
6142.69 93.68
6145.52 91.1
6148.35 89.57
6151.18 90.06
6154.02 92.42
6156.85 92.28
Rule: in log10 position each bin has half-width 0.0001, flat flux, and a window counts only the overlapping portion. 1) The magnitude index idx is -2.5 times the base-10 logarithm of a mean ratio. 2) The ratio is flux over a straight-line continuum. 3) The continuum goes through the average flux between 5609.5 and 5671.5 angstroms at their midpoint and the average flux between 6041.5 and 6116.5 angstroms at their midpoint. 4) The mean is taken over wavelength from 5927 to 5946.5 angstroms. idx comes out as 0.10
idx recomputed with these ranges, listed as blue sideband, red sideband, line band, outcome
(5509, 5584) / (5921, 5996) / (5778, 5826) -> -0.20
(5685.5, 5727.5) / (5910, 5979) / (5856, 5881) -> 0.18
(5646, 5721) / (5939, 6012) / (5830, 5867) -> 0.17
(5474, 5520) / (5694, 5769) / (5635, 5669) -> 0.06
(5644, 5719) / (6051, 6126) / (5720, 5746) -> -0.22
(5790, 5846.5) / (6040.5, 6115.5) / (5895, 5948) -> 0.09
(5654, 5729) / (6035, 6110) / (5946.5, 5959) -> 0.16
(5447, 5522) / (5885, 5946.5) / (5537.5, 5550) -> 0.06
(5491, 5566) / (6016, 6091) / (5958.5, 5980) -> 0.01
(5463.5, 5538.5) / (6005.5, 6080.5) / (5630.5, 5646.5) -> -0.16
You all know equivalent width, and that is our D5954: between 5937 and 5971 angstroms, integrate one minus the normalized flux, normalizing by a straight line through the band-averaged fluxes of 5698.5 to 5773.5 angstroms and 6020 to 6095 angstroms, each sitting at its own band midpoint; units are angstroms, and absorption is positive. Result 4.4 angstroms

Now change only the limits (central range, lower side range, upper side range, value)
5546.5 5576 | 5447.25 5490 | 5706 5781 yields 3.7 angstroms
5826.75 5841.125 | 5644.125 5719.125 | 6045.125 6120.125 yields 2.6 angstroms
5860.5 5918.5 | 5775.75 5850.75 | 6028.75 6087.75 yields 6.6 angstroms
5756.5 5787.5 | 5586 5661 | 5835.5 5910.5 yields 2.0 angstroms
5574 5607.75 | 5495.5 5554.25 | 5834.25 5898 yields -2.9 angstroms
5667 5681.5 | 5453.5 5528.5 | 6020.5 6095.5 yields -4.6 angstroms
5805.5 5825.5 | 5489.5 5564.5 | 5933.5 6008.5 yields -2.2 angstroms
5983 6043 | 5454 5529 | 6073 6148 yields -1.7 angstroms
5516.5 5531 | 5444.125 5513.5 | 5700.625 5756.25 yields 1.7 angstroms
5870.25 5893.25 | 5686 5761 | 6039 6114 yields 6.1 angstroms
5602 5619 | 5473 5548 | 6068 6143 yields -1.2 angstroms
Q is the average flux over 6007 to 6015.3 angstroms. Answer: 96.7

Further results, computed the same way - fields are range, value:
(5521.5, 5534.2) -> 101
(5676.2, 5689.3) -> 133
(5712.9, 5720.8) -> 165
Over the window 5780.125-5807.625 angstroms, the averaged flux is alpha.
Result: 122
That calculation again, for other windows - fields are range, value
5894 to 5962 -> 95.5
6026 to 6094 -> 97.5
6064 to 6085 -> 96.9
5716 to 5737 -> 166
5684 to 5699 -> 144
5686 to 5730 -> 160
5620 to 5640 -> 112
